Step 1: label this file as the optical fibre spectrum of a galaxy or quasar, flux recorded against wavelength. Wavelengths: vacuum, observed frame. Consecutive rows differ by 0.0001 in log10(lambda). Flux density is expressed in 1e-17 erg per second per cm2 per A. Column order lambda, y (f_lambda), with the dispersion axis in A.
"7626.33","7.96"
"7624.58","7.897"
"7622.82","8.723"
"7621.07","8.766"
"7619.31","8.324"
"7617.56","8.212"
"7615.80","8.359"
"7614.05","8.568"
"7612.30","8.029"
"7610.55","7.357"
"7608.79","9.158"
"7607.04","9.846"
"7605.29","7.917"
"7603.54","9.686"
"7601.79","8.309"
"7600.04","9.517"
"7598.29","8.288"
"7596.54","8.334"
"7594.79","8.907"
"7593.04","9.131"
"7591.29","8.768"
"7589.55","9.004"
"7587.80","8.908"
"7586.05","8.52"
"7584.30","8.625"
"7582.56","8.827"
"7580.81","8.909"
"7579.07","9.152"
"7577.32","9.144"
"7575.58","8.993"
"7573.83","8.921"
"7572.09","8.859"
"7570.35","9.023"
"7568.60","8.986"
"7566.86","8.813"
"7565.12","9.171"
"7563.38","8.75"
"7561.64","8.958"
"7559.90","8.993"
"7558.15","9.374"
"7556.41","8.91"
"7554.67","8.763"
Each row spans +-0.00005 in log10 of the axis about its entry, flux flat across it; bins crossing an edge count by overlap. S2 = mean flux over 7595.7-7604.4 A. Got 8.83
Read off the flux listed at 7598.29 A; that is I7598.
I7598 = 8.288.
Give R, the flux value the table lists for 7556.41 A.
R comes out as 8.91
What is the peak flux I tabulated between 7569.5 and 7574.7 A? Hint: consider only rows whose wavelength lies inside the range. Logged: 9.023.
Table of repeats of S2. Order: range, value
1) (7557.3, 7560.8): 9.16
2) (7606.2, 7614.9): 8.59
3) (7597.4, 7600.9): 8.9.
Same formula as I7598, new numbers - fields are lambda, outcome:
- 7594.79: 8.907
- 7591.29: 8.768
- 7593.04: 9.131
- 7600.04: 9.517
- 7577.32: 9.144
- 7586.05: 8.52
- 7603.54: 9.686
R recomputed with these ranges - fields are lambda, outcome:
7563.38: 8.75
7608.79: 9.158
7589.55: 9.004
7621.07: 8.766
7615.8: 8.359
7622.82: 8.723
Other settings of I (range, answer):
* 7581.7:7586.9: 8.827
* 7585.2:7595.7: 9.131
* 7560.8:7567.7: 9.171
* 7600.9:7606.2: 9.686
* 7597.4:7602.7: 9.517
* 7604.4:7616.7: 9.846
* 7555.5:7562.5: 9.374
